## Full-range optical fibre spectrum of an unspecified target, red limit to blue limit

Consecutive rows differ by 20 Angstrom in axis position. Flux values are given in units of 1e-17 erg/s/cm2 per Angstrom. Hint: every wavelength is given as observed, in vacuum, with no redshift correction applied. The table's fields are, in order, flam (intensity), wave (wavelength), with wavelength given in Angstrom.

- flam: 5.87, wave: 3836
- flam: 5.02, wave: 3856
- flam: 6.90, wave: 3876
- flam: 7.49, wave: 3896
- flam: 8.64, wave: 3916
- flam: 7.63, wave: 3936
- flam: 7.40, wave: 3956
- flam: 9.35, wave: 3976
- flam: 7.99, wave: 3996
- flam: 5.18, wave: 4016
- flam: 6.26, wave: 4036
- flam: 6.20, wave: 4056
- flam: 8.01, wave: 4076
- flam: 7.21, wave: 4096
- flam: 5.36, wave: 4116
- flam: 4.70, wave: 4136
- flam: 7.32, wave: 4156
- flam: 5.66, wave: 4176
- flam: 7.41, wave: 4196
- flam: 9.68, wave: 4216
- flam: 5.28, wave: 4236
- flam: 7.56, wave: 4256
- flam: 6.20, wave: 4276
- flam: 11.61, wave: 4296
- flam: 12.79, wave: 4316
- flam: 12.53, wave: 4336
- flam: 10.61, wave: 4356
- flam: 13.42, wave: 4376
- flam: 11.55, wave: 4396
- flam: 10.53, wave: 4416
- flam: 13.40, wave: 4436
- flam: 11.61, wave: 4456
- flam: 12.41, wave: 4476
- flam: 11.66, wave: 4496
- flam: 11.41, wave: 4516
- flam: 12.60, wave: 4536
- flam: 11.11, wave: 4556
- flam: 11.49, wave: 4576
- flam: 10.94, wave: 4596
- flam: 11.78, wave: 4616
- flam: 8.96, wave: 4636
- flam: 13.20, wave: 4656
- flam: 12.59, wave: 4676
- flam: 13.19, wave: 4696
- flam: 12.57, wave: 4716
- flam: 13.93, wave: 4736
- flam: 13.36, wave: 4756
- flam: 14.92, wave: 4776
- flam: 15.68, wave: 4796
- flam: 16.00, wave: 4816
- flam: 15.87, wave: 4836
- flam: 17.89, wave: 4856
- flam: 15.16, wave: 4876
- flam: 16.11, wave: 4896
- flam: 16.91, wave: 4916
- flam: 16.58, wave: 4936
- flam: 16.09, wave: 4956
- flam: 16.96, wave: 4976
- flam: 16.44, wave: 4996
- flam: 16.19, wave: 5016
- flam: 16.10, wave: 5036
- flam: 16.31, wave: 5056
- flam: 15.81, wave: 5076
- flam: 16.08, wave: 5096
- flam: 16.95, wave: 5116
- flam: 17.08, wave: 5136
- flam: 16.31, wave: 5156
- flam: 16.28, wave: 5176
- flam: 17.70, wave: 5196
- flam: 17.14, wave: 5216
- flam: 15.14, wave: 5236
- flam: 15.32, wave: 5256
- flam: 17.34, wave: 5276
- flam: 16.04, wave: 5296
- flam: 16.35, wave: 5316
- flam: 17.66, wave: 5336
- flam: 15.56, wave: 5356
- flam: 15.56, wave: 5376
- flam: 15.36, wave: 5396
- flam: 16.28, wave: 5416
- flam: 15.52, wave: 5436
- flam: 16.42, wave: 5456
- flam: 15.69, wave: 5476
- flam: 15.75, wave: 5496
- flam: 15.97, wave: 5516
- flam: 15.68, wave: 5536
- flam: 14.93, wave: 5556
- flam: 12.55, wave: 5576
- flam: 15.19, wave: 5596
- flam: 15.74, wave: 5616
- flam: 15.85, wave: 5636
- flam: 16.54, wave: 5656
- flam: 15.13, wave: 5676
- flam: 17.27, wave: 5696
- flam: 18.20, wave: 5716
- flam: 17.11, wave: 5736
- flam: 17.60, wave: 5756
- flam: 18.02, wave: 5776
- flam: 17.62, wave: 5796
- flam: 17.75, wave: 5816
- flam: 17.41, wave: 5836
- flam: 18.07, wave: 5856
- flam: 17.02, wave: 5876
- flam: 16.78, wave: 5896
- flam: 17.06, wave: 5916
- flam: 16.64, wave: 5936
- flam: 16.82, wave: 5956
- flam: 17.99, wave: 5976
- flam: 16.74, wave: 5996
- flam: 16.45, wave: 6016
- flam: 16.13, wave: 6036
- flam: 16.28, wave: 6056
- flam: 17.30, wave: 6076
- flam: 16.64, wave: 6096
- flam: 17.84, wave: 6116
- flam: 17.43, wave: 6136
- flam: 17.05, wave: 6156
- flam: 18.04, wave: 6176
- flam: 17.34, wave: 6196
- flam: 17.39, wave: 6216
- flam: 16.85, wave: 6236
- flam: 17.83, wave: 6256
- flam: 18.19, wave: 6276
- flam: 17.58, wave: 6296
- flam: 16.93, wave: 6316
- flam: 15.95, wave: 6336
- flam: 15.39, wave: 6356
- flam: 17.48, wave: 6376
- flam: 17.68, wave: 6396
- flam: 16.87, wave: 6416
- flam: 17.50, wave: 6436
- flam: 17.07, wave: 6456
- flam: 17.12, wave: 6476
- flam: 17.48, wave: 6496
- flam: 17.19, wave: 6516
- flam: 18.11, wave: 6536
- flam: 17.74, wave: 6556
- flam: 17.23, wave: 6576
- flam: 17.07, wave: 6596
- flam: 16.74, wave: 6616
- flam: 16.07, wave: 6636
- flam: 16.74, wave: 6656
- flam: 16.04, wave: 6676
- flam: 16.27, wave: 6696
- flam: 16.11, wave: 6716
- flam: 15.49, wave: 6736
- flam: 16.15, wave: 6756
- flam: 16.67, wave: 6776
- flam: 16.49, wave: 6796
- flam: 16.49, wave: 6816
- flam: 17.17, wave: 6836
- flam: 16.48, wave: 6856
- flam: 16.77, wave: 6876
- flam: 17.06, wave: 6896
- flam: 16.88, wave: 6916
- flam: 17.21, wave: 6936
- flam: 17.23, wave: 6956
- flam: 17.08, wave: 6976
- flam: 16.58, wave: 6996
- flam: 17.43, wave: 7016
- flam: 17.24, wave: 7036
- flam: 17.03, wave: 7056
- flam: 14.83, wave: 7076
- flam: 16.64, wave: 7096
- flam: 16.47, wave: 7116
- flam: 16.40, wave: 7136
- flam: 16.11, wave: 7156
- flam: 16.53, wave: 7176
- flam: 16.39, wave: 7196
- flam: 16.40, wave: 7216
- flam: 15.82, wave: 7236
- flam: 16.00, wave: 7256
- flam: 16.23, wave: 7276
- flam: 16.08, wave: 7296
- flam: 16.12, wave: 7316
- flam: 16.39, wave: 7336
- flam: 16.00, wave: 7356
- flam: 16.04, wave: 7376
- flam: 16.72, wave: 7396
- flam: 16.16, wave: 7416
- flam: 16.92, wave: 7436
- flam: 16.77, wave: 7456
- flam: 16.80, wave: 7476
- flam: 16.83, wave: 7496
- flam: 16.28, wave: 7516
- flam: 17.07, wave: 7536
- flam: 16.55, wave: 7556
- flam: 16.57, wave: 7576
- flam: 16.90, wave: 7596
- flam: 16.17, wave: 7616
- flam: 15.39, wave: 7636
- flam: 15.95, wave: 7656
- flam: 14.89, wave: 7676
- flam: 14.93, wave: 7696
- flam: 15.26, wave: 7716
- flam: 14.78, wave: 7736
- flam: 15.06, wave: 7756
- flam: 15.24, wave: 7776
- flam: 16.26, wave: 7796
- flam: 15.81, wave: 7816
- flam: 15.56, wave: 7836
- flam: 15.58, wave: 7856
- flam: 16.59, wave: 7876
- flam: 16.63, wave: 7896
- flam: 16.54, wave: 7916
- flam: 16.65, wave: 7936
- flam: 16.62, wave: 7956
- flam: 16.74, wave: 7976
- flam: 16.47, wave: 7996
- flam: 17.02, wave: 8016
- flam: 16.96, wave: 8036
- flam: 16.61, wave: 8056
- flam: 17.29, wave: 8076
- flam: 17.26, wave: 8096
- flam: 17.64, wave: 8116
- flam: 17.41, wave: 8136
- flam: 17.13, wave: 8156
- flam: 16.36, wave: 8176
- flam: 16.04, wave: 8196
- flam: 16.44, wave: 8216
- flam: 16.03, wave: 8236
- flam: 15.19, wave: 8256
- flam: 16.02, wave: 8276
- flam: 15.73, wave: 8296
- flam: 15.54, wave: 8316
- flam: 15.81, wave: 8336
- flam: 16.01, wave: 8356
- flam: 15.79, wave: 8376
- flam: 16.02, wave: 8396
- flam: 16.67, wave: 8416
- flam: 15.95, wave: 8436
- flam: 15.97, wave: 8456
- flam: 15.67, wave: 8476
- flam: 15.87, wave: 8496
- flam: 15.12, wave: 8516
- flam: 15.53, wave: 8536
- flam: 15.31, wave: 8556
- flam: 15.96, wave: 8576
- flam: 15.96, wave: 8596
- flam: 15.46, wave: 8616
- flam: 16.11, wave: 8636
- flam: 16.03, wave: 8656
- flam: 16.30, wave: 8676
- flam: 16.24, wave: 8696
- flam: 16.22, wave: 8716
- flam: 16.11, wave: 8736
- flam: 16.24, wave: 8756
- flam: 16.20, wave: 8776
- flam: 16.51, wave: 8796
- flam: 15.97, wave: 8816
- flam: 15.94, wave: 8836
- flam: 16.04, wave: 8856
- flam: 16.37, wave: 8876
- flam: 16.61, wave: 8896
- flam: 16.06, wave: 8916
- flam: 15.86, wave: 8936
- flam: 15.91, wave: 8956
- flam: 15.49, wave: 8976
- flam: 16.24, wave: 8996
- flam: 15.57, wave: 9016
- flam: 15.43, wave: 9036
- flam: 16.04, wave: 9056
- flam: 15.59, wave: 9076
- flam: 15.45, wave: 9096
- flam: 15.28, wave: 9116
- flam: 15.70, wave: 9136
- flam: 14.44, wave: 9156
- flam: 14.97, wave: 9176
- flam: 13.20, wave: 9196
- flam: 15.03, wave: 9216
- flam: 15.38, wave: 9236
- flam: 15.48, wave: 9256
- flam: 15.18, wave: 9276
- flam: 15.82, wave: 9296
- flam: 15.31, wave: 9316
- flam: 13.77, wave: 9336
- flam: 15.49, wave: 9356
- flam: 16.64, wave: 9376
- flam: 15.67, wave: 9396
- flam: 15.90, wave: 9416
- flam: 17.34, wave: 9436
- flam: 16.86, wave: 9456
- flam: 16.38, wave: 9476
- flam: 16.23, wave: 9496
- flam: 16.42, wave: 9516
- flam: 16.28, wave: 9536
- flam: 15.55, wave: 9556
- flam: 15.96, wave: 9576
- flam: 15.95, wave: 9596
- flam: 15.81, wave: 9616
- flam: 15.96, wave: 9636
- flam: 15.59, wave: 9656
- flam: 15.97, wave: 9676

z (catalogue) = 0.08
